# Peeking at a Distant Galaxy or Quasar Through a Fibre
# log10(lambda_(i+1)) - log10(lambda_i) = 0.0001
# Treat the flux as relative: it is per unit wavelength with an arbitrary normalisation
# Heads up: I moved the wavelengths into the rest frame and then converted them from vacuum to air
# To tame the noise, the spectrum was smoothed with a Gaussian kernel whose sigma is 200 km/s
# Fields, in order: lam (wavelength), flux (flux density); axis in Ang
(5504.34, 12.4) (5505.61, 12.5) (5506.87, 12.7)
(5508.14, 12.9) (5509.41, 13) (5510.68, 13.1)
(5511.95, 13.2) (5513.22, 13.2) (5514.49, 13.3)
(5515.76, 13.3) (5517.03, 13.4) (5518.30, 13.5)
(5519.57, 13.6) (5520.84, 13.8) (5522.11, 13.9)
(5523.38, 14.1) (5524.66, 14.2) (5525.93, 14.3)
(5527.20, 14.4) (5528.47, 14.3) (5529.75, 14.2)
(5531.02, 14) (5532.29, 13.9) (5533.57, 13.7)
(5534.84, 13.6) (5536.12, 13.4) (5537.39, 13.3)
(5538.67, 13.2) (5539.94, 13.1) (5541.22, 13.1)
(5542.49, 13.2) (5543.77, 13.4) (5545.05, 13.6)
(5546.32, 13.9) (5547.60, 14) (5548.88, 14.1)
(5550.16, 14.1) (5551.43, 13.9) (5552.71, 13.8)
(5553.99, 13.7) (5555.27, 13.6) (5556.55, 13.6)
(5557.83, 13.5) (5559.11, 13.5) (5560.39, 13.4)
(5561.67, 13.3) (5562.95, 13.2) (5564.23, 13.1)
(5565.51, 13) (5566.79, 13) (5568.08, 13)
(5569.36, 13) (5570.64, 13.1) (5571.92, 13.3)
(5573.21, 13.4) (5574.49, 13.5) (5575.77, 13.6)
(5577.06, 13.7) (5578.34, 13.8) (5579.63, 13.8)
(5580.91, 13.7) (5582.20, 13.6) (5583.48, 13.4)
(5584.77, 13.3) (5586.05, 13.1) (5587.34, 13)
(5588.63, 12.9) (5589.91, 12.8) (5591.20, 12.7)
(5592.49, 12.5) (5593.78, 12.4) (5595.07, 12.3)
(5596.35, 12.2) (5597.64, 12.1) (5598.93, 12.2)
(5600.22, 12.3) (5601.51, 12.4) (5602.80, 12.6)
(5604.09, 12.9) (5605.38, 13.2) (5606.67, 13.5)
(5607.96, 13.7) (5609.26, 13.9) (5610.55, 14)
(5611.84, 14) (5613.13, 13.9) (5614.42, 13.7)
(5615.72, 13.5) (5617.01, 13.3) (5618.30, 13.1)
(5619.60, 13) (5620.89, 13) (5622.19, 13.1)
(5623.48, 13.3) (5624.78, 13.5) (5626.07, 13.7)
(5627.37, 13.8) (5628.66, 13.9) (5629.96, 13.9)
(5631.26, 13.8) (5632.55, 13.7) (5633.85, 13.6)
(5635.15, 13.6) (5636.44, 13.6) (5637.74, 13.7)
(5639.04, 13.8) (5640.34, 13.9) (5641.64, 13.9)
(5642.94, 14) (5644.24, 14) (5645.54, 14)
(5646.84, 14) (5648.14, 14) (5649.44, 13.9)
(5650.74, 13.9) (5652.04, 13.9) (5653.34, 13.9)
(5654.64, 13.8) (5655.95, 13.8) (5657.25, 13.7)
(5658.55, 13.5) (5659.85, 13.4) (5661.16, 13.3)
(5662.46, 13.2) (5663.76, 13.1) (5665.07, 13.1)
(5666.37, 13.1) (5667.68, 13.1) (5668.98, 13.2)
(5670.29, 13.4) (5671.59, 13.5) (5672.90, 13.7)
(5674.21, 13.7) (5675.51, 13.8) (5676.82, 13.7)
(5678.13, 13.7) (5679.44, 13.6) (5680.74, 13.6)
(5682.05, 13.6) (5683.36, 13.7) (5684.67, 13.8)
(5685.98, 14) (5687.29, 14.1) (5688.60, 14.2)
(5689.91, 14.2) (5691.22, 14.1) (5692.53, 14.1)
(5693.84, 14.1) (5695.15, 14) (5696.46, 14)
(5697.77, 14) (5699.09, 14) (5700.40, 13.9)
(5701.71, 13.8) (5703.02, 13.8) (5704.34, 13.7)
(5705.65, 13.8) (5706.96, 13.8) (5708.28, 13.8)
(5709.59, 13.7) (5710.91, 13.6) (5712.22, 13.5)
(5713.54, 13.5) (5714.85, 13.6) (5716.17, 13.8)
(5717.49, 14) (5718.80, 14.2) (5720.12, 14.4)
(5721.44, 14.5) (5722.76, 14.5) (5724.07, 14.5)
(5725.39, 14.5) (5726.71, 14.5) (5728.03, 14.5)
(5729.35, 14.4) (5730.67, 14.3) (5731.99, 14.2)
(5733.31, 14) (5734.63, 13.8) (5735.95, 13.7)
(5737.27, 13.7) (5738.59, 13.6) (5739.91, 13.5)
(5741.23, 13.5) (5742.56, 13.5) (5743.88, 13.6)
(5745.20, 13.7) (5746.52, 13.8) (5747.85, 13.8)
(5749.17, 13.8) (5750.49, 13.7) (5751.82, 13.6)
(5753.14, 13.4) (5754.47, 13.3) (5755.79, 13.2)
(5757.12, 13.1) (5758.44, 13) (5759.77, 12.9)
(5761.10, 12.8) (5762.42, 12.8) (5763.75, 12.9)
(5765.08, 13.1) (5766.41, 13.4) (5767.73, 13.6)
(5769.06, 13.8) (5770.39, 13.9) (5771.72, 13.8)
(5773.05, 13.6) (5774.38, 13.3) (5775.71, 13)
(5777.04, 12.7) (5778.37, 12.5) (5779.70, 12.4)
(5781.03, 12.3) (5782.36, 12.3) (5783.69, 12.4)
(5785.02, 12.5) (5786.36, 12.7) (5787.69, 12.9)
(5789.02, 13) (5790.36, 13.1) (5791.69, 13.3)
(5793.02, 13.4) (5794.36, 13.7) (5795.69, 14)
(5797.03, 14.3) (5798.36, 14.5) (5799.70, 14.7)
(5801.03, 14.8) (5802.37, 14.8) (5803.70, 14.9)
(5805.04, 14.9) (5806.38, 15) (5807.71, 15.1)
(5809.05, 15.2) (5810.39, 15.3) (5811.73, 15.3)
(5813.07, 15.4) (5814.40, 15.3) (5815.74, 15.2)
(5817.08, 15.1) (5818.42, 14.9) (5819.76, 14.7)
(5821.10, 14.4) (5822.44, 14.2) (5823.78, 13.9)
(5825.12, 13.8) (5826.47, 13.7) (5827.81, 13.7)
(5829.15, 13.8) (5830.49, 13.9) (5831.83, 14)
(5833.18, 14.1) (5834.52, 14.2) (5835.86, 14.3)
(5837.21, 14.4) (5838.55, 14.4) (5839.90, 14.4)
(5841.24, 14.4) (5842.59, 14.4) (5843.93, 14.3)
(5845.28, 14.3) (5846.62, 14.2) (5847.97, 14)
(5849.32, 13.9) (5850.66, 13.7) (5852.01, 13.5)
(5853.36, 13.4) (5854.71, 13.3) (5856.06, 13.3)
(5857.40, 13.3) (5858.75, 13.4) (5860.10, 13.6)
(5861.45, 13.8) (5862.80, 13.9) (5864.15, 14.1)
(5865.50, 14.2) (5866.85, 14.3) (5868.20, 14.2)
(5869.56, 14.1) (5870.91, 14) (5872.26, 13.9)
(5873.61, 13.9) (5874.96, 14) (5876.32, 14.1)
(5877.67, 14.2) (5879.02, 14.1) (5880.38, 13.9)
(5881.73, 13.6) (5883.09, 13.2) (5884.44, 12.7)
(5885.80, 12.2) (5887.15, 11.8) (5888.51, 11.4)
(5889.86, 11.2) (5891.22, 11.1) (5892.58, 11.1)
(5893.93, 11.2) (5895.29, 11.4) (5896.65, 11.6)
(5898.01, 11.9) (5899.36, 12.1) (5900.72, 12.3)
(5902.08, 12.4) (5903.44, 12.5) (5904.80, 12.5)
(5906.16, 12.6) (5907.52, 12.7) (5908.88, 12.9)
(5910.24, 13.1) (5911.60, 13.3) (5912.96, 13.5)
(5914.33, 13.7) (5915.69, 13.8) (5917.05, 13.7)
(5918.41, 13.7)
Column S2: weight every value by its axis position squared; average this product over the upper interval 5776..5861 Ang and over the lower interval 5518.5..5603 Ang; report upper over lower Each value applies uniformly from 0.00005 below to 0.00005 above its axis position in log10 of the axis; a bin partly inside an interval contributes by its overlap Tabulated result 1.14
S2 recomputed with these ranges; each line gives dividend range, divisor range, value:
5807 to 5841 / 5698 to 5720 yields 1.09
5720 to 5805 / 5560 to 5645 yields 1.08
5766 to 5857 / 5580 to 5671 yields 1.11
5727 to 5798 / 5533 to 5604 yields 1.08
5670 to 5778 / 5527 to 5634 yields 1.08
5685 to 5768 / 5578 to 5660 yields 1.07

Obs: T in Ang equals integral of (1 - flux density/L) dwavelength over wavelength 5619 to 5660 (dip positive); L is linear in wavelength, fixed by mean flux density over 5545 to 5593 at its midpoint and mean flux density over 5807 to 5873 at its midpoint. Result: -0.3 Ang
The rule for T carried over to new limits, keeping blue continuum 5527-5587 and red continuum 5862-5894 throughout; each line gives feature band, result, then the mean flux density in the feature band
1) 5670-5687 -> -0.4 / 13.7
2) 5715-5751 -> -1.7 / 14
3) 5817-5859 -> -2.4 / 14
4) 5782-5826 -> -3.1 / 14.2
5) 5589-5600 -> 0.9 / 12.4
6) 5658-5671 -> 0.2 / 13.2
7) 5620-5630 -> 0.0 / 13.5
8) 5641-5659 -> -0.6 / 13.9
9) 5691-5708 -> -0.7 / 13.9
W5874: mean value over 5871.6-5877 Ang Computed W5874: 14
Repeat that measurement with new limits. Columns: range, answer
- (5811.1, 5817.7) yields 15.3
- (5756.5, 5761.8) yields 13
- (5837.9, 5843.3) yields 14.4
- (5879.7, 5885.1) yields 13.4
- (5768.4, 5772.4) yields 13.8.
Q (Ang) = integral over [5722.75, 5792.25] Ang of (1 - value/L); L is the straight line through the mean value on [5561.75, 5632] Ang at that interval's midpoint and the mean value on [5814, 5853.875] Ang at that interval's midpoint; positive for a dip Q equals 2.35 Ang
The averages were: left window 13.2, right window 14.2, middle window 13.4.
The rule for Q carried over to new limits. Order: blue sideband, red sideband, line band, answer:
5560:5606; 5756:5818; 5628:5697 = -2.2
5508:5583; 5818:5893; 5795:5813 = -1.5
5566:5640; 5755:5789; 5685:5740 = -3.8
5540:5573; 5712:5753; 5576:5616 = 1.2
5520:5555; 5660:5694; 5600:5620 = 0.5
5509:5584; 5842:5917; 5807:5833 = -2.6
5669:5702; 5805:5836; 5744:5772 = 1.6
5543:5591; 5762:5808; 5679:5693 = -0.4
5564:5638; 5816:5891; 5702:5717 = -0.2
